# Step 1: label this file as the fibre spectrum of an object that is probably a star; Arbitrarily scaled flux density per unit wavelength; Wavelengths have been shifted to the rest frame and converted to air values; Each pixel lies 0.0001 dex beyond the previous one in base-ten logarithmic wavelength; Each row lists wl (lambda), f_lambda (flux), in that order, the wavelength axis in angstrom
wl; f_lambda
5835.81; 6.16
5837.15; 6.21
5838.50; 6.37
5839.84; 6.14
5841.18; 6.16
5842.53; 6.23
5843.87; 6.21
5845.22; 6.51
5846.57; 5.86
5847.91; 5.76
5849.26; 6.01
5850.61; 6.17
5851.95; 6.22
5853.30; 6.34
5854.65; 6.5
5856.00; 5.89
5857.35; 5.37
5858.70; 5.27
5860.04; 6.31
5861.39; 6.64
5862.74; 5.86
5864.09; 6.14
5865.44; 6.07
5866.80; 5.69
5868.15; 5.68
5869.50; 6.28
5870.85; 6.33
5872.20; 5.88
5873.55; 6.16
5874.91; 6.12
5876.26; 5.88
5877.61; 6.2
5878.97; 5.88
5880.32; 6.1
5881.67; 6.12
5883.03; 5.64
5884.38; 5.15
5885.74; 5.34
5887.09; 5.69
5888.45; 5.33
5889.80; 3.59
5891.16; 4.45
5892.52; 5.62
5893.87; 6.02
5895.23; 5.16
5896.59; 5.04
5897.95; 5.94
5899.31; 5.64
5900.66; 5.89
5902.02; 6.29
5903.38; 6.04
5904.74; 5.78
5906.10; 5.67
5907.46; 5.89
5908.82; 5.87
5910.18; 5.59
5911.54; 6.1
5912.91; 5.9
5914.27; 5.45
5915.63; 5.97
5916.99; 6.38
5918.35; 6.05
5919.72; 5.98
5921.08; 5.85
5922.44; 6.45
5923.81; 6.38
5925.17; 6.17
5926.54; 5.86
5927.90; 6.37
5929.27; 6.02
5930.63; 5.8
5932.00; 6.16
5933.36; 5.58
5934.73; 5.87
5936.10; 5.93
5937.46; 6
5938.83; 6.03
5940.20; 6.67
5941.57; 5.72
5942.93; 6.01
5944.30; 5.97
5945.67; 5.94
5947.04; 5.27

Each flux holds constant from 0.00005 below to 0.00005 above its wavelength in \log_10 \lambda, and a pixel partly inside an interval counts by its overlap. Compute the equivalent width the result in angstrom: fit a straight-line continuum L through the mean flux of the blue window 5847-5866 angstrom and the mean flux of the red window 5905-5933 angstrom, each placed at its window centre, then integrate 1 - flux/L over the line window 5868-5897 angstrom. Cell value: 1.9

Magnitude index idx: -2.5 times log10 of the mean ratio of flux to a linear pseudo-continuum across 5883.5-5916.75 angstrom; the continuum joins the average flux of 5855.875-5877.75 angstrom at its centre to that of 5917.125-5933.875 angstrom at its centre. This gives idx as 0.09 mag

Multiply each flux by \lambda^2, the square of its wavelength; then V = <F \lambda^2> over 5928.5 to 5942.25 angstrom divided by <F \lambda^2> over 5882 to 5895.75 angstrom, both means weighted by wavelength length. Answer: 1.2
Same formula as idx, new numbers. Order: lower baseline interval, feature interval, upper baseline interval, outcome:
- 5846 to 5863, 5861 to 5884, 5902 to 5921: -0.01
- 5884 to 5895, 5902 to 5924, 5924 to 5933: -0.05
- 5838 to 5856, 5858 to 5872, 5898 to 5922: 0.01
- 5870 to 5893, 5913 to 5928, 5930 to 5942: -0.03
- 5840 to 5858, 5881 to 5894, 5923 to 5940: 0.15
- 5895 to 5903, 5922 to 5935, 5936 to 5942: -0.01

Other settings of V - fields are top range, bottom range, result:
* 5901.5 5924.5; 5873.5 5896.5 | 1.09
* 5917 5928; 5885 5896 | 1.21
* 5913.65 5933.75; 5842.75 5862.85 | 1.02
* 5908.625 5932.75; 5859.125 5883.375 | 1.01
